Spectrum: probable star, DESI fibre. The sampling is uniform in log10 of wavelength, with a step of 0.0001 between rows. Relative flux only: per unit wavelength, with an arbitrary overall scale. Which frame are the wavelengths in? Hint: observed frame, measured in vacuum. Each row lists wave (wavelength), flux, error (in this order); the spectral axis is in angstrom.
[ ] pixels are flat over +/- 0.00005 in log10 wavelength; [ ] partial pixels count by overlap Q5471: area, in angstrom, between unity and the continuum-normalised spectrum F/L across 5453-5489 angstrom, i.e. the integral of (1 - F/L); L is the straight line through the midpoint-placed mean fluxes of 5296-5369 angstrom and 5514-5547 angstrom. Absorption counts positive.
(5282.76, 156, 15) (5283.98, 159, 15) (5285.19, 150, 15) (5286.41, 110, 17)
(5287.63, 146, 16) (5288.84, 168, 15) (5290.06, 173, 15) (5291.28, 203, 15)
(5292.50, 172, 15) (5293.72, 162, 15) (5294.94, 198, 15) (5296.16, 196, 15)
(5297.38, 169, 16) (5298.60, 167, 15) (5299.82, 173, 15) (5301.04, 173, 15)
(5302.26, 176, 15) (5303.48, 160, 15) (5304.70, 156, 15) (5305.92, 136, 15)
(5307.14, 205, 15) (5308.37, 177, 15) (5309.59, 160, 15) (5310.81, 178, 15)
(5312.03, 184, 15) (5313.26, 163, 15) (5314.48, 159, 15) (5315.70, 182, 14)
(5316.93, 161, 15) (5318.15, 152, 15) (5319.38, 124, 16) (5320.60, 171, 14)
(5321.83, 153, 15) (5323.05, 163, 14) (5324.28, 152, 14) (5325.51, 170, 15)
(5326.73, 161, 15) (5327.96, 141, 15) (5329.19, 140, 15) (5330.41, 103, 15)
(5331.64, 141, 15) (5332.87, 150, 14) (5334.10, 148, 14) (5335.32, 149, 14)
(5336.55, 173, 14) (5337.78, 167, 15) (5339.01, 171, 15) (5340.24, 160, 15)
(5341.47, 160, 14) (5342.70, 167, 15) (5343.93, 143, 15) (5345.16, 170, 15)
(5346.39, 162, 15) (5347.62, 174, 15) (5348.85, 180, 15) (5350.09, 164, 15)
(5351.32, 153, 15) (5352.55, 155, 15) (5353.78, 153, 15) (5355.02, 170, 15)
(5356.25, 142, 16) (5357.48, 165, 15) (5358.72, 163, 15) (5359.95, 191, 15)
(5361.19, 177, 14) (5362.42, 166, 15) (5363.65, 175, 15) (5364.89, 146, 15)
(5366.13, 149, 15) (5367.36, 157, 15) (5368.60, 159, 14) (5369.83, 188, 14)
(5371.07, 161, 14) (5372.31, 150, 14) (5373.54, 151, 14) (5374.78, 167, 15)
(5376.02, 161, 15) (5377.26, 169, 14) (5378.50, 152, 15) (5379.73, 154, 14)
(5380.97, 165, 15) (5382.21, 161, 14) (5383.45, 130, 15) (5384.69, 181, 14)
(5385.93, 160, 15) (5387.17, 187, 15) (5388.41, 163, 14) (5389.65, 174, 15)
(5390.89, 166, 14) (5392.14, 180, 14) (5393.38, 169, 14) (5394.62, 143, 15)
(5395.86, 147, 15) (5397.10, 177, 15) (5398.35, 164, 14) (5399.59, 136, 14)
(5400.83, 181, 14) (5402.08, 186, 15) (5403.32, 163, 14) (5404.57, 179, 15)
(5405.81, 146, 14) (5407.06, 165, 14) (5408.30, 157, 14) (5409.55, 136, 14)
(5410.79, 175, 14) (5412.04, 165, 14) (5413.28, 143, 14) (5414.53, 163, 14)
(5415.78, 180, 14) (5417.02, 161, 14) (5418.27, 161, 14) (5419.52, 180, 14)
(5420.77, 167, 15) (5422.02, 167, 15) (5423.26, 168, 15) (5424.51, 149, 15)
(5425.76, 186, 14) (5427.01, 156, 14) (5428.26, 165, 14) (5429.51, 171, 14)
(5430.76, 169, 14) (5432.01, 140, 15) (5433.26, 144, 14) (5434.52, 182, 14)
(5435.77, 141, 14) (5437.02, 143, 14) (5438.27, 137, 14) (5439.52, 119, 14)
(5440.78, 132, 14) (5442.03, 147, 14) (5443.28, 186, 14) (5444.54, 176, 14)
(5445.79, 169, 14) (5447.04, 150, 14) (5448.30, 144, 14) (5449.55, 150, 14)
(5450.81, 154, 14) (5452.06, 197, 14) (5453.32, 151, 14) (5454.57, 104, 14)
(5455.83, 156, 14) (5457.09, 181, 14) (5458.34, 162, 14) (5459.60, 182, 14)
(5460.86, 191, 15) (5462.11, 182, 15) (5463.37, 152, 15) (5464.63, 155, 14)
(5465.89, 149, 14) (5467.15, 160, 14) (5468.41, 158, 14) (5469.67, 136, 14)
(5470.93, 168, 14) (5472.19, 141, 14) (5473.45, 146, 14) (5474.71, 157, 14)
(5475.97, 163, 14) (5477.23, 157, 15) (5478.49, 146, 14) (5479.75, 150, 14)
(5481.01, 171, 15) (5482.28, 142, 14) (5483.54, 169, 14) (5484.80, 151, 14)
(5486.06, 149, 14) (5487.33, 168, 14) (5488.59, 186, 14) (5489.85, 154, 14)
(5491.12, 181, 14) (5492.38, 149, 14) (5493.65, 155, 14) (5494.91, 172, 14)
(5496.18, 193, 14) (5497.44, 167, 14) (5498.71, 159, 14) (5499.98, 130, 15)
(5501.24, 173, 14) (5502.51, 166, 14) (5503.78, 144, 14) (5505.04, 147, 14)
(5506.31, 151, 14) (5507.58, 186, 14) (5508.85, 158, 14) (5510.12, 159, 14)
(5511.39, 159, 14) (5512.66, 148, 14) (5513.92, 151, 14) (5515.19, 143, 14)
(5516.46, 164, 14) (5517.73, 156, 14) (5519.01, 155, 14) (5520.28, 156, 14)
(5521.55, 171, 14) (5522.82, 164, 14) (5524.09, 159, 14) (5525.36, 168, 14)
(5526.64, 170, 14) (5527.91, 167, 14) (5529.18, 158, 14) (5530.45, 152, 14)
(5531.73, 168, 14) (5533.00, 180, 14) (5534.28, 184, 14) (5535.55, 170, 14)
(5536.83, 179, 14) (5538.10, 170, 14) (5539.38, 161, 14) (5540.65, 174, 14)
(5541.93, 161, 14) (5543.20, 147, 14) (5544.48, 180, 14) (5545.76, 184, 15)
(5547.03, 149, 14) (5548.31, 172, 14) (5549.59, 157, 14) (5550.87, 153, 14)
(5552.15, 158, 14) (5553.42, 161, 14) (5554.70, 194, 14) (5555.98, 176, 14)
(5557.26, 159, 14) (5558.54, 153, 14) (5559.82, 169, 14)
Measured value 1.3 angstrom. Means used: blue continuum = 162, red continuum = 165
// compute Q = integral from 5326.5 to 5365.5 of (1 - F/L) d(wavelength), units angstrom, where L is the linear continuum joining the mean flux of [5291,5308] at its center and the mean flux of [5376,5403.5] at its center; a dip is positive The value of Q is 2.3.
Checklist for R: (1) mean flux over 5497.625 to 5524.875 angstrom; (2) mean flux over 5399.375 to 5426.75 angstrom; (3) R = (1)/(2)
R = 0.96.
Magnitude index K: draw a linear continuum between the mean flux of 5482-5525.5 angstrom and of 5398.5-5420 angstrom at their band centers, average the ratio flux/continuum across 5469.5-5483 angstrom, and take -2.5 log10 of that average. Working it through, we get 0.055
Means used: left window 163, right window 160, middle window 153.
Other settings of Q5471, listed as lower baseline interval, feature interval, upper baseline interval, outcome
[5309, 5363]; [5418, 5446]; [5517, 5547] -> 0.7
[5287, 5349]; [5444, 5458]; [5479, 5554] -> 0.5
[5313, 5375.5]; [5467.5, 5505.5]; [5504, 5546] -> 0.9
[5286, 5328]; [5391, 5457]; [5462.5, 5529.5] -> 0.9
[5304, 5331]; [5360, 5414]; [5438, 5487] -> -1.7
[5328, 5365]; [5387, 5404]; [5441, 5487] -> -0.8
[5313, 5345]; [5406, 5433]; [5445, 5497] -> -0.8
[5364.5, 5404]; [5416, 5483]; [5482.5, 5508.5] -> 1.7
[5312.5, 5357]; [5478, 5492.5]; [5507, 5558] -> 0.2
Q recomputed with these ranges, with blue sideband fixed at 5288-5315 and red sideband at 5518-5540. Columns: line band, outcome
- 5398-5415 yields 0.9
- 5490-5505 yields 0.5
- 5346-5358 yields 0.7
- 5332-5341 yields 0.7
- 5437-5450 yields 1.4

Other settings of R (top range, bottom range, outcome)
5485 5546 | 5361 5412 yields 1.00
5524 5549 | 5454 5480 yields 1.07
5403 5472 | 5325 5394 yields 0.99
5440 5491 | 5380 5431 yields 0.97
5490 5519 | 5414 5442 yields 1.01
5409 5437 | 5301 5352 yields 1.01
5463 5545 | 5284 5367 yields 0.99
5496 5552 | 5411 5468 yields 1.02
